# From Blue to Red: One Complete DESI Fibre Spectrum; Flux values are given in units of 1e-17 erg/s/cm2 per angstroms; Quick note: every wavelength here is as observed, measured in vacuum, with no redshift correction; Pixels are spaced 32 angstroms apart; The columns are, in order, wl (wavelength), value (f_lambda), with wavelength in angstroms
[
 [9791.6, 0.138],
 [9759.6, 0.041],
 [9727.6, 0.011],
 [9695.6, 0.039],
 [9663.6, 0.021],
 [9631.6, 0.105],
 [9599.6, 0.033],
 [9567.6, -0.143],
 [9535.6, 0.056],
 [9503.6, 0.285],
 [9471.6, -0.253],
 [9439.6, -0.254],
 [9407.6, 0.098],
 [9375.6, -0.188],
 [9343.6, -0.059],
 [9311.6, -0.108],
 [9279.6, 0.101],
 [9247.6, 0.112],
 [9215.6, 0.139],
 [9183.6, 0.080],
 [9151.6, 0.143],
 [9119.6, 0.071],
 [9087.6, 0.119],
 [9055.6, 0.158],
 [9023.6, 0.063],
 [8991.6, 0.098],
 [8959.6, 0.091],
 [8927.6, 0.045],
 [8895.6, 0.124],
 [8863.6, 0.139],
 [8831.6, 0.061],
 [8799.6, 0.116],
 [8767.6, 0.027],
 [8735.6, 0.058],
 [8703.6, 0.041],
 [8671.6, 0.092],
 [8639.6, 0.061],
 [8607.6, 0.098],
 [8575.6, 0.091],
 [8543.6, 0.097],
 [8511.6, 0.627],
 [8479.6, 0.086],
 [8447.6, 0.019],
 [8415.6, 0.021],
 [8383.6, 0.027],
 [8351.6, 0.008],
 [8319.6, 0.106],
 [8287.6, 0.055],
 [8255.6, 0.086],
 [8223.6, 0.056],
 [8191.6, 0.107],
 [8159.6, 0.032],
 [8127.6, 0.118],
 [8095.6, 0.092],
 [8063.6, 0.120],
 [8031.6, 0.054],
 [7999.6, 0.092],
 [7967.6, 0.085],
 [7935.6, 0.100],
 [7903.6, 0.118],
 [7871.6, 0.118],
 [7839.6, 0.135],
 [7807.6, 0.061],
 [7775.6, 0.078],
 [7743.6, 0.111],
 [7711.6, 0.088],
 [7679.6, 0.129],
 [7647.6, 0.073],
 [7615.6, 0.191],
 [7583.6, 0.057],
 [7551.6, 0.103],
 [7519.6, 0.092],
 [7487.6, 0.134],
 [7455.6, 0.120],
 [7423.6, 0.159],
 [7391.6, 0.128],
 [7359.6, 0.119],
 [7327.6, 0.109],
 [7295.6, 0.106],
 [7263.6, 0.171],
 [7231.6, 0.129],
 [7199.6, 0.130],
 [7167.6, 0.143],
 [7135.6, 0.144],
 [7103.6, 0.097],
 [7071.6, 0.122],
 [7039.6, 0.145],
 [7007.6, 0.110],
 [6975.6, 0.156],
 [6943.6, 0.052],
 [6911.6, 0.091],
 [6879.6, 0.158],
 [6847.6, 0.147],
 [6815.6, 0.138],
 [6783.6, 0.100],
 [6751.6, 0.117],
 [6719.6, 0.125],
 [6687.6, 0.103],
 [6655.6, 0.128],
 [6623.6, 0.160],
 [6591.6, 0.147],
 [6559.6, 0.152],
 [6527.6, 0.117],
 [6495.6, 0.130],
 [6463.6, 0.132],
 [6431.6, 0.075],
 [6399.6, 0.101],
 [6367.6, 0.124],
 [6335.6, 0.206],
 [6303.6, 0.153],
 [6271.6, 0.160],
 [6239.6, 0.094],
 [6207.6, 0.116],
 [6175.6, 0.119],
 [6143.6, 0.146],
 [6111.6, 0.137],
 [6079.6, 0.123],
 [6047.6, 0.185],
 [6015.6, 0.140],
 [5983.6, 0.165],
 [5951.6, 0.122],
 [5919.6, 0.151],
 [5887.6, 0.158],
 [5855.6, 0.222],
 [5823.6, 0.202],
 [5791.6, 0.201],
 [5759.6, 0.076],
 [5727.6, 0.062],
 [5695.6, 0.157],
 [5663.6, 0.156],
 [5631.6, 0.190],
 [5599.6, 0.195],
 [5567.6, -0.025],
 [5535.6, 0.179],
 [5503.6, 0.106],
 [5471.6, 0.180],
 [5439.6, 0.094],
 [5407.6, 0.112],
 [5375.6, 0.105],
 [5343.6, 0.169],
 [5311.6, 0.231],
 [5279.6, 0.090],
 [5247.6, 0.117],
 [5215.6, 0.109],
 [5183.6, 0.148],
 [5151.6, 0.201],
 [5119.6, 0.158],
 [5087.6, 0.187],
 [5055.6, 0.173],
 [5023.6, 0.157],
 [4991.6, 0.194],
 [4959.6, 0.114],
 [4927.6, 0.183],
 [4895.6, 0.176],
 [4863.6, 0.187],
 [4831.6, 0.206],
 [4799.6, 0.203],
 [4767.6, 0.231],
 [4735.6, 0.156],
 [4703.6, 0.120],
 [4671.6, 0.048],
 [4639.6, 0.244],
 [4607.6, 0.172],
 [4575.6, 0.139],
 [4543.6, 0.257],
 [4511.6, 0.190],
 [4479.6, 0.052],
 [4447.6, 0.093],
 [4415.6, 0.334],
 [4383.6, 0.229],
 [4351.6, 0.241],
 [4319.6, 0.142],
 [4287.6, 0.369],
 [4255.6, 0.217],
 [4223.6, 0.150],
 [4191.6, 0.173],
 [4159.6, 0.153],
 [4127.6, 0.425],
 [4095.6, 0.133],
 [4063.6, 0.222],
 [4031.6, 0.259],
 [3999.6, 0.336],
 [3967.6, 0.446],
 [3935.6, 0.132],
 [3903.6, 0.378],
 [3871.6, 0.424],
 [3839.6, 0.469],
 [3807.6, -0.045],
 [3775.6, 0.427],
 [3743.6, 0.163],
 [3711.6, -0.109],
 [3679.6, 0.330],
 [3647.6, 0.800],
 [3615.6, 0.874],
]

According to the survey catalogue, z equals 1.281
